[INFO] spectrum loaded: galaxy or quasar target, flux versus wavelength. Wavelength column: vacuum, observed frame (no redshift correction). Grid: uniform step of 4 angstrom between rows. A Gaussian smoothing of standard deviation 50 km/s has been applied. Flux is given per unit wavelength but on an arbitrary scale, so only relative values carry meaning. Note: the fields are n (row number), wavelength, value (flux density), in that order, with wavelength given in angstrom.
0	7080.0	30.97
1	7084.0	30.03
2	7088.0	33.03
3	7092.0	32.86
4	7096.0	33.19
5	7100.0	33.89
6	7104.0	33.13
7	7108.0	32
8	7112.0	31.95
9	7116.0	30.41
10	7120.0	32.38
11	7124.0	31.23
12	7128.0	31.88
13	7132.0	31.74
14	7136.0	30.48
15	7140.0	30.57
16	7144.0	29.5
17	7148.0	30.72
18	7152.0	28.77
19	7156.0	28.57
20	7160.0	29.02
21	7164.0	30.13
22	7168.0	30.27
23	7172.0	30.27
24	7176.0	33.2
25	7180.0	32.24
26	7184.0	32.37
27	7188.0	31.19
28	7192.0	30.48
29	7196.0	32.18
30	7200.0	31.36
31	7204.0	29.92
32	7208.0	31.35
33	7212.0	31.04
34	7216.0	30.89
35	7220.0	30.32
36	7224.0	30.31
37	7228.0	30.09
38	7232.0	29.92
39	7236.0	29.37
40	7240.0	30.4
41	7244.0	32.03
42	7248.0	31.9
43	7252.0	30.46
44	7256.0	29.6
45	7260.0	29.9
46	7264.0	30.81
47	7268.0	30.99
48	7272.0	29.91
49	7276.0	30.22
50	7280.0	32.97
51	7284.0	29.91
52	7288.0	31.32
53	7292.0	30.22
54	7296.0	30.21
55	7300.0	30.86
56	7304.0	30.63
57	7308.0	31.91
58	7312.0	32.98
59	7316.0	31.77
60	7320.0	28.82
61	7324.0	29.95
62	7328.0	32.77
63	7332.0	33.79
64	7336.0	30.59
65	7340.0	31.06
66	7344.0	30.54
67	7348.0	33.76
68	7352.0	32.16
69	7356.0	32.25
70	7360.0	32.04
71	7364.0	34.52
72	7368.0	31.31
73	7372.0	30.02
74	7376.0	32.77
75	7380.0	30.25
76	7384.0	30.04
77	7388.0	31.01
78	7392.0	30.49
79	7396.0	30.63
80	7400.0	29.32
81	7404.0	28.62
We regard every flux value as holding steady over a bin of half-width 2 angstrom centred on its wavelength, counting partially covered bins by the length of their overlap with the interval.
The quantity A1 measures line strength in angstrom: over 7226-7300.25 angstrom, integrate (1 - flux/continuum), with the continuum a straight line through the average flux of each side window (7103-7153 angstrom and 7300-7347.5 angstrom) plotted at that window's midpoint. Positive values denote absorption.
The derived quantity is 1.8 angstrom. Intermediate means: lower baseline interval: 31.1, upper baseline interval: 31.4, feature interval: 30.6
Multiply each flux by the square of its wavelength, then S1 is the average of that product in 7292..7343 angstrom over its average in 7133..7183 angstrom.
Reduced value 1.07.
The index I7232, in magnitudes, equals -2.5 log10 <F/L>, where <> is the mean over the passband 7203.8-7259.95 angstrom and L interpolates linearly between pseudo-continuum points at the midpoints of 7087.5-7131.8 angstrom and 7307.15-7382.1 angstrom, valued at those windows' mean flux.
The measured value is 0.051 mag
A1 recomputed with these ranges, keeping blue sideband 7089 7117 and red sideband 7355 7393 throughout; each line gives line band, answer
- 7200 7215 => 0.6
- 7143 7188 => 2.5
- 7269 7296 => 1.0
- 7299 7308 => 0.2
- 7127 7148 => 1.1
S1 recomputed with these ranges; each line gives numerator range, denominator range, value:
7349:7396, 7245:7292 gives 1.06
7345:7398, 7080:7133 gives 1.06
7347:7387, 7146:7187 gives 1.10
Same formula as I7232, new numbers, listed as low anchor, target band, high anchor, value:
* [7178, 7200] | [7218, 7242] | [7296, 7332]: 0.052 mag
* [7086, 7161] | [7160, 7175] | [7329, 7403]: 0.039 mag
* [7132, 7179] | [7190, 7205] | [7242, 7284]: -0.020 mag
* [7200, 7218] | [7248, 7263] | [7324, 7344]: 0.031 mag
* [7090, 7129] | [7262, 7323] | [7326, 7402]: 0.030 mag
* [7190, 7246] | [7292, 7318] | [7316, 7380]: 0.002 mag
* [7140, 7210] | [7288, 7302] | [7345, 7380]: 0.038 mag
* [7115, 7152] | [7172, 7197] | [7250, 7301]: -0.036 mag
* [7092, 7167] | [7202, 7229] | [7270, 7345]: 0.019 mag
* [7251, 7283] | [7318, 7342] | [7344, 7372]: 0.022 mag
